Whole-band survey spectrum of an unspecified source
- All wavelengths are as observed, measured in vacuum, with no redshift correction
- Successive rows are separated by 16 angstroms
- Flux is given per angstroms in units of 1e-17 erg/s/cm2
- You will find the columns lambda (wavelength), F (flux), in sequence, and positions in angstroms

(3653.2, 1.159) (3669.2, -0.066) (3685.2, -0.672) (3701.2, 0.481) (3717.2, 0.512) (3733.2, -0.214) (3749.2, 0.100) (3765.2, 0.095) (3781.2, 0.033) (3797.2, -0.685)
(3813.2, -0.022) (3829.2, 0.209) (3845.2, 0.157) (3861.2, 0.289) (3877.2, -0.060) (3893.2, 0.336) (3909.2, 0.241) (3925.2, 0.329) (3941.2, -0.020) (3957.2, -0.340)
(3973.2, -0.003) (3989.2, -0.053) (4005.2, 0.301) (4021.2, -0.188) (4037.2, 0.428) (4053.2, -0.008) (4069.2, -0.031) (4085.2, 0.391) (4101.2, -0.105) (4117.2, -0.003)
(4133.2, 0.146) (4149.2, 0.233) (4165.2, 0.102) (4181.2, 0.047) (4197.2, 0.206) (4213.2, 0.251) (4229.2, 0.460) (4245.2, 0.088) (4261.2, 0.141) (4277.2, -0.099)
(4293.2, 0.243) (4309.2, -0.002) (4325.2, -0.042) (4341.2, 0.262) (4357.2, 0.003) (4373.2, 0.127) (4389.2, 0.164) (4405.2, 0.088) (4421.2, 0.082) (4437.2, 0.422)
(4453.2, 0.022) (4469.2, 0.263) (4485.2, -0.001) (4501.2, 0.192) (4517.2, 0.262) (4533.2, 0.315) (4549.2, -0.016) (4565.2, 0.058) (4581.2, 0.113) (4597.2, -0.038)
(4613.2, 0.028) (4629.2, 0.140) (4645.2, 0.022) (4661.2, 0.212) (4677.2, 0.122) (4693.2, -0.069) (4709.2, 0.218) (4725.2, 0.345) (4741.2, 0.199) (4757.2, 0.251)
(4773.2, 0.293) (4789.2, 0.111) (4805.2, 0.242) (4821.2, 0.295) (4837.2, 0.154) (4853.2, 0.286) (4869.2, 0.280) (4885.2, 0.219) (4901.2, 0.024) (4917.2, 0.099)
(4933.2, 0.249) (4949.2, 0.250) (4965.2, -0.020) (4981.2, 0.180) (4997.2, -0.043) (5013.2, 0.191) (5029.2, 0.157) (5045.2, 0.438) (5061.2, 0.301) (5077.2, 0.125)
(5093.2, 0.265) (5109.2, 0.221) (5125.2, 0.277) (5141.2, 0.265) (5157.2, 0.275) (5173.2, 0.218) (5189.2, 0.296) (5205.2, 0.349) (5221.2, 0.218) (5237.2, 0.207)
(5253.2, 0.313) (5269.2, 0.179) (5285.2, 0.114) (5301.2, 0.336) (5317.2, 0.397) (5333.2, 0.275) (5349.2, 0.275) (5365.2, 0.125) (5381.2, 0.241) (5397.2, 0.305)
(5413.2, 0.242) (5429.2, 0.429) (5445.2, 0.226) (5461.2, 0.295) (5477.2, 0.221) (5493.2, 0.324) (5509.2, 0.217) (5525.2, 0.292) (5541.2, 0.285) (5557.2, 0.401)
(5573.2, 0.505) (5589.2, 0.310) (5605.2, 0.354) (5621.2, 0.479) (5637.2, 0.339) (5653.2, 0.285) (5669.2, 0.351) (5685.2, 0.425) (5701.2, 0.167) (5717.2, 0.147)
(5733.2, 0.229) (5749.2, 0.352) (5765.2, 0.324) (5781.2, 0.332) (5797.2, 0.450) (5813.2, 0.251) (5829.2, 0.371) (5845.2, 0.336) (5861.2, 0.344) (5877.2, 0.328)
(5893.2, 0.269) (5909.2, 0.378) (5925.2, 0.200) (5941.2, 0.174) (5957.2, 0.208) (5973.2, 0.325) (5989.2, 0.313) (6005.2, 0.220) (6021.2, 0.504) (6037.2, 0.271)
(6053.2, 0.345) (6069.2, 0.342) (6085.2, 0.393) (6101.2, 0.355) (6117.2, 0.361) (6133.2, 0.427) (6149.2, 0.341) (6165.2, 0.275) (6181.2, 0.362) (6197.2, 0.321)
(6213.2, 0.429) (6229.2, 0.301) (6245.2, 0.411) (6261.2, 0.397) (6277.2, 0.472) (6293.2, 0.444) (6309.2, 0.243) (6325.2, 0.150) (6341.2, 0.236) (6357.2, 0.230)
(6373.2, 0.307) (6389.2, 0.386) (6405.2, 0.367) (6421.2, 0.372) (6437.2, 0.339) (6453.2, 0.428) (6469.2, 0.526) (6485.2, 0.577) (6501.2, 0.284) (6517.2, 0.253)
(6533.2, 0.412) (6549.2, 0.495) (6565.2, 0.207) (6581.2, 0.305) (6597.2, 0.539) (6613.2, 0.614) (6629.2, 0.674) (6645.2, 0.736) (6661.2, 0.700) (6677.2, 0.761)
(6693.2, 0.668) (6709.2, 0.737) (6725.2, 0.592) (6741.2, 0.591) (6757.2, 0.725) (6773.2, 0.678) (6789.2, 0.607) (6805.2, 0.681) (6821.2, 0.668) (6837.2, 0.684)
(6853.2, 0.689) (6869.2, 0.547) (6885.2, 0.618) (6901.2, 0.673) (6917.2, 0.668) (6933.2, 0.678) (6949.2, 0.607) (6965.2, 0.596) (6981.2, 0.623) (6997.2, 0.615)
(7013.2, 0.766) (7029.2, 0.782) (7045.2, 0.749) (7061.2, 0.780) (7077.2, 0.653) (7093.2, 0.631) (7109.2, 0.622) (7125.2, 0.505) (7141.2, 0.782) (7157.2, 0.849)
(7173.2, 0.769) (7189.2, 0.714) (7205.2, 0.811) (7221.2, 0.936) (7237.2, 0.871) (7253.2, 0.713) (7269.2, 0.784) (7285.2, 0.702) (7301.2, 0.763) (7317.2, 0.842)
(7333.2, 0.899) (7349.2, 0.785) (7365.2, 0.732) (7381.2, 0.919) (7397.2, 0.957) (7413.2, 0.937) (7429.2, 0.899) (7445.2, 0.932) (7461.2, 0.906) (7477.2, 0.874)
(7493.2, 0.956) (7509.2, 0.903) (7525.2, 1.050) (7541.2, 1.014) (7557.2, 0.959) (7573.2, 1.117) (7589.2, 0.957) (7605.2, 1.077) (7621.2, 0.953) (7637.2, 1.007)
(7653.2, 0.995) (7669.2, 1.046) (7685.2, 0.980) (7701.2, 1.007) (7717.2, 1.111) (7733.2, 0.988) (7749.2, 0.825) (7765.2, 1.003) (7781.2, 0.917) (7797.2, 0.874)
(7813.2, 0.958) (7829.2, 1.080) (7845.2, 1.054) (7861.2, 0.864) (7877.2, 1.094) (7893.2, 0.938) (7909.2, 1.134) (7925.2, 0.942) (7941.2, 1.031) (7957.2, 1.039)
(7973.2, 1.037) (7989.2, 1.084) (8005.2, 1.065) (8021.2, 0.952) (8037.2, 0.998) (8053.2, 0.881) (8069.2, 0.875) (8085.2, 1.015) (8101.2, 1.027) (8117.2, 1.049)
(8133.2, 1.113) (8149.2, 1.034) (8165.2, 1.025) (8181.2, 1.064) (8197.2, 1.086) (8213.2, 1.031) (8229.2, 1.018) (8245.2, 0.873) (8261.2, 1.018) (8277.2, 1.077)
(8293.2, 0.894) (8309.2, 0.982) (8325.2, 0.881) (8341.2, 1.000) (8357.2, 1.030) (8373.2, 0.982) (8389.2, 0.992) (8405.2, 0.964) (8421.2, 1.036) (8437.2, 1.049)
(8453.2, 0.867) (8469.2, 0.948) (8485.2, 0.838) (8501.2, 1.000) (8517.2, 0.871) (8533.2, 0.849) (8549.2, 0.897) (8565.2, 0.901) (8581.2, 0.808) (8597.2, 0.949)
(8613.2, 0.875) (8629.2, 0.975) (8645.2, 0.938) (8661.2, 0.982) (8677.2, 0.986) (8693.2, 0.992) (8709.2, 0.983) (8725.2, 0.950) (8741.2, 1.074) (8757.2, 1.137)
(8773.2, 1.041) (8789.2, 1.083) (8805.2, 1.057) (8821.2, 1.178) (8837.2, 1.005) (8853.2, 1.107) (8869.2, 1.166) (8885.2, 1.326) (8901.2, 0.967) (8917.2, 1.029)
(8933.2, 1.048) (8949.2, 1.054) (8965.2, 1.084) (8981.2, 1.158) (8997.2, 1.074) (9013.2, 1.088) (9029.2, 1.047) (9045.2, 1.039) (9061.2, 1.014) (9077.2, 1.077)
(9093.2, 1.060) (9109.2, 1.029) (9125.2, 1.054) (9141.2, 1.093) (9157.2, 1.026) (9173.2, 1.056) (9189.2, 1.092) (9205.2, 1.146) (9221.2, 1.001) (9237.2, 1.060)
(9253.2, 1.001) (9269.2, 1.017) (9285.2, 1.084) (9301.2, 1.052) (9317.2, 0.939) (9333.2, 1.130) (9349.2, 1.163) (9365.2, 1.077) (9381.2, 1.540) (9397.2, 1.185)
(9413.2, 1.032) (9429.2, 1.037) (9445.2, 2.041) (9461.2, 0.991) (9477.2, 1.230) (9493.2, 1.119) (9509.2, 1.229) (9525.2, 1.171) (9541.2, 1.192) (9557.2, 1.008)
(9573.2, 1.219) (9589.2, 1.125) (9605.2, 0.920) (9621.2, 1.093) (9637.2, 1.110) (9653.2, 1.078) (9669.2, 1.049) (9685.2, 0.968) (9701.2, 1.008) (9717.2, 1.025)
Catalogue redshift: 0.655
